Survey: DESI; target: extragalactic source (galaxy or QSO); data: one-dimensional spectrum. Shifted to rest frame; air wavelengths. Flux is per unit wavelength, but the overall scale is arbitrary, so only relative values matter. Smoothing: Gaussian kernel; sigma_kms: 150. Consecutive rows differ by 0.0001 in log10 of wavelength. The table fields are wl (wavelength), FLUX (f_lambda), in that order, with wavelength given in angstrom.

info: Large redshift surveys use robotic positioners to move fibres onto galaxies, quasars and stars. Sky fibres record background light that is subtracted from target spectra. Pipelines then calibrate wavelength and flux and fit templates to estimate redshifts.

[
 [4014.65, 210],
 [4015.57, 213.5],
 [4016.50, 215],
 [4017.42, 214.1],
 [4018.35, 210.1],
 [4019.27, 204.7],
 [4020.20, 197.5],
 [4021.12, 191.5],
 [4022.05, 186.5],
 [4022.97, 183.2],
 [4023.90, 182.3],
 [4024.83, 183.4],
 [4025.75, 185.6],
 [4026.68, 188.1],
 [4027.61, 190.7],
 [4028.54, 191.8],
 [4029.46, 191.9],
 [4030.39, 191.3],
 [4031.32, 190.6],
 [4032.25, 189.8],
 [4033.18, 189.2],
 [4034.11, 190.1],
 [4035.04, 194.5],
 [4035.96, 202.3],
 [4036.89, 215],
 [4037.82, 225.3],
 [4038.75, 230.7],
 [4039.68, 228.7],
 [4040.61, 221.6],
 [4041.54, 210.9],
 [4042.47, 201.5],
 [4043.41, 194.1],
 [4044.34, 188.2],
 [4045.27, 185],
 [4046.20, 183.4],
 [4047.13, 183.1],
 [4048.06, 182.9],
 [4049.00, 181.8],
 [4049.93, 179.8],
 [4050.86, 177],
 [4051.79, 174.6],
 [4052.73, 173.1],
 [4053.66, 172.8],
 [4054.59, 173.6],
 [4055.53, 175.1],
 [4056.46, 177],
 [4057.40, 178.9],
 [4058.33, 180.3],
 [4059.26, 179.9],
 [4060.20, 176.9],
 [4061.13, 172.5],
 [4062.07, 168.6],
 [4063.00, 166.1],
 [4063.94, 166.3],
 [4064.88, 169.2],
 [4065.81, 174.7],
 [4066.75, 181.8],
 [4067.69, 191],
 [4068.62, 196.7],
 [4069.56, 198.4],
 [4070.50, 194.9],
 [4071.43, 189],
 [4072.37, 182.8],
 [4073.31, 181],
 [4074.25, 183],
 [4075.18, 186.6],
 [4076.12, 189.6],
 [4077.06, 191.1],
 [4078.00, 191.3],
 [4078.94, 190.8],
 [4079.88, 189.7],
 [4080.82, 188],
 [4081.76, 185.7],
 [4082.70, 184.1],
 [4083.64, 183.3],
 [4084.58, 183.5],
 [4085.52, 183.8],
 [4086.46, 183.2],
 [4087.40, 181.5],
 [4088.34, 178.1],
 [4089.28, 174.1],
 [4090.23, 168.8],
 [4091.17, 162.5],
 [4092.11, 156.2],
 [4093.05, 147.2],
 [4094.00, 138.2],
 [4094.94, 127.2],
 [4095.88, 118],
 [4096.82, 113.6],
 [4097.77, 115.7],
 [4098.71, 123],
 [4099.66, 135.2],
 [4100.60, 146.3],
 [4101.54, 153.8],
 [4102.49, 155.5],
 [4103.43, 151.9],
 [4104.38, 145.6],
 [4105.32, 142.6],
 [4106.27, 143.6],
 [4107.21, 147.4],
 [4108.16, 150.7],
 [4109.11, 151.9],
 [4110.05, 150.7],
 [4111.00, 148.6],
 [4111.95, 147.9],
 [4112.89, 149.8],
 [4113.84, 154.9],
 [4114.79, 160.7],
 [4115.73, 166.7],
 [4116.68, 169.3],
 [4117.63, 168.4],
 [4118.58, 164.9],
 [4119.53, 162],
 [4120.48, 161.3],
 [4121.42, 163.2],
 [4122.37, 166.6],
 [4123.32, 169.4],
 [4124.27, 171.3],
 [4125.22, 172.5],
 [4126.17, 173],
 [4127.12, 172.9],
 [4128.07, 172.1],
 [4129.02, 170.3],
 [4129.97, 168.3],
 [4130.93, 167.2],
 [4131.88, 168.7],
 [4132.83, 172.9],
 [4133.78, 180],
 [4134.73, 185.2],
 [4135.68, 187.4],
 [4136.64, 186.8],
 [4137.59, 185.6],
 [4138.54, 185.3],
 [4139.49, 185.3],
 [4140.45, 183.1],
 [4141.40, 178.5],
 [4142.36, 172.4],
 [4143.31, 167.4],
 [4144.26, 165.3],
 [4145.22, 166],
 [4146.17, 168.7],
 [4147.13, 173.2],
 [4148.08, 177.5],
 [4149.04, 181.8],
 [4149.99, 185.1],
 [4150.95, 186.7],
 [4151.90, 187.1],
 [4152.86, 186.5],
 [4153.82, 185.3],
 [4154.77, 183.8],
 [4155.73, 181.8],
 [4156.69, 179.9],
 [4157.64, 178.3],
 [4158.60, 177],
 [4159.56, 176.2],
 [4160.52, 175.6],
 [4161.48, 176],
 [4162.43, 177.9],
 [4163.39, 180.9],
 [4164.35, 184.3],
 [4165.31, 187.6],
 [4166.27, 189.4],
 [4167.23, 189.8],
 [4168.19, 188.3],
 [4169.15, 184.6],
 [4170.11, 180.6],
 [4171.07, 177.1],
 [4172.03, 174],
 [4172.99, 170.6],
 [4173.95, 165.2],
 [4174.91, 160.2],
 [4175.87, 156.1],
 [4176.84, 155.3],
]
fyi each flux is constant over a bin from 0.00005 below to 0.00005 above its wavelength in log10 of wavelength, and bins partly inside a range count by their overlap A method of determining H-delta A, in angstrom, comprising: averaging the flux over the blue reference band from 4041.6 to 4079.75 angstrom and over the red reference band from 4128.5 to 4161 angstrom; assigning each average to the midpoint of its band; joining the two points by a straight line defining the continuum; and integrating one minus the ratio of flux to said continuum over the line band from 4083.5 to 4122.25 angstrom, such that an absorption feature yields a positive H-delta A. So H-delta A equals 5.6 angstrom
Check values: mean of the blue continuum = 182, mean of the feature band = 154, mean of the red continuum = 178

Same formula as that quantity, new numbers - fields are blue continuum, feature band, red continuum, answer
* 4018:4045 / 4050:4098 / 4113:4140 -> 3.1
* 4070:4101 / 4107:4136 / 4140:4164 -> 1.4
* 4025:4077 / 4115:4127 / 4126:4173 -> 0.9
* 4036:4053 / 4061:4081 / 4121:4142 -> 0.7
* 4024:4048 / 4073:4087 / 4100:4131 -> -0.8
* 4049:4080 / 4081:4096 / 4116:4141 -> 0.9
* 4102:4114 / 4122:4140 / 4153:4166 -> -1.4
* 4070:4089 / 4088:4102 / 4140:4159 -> 3.1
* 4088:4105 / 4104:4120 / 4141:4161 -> 0.0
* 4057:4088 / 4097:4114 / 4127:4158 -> 3.4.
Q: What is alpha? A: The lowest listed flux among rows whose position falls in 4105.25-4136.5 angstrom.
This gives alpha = 142.6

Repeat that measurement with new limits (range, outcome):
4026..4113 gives 113.6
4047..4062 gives 172.5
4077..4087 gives 183.2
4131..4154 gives 165.3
